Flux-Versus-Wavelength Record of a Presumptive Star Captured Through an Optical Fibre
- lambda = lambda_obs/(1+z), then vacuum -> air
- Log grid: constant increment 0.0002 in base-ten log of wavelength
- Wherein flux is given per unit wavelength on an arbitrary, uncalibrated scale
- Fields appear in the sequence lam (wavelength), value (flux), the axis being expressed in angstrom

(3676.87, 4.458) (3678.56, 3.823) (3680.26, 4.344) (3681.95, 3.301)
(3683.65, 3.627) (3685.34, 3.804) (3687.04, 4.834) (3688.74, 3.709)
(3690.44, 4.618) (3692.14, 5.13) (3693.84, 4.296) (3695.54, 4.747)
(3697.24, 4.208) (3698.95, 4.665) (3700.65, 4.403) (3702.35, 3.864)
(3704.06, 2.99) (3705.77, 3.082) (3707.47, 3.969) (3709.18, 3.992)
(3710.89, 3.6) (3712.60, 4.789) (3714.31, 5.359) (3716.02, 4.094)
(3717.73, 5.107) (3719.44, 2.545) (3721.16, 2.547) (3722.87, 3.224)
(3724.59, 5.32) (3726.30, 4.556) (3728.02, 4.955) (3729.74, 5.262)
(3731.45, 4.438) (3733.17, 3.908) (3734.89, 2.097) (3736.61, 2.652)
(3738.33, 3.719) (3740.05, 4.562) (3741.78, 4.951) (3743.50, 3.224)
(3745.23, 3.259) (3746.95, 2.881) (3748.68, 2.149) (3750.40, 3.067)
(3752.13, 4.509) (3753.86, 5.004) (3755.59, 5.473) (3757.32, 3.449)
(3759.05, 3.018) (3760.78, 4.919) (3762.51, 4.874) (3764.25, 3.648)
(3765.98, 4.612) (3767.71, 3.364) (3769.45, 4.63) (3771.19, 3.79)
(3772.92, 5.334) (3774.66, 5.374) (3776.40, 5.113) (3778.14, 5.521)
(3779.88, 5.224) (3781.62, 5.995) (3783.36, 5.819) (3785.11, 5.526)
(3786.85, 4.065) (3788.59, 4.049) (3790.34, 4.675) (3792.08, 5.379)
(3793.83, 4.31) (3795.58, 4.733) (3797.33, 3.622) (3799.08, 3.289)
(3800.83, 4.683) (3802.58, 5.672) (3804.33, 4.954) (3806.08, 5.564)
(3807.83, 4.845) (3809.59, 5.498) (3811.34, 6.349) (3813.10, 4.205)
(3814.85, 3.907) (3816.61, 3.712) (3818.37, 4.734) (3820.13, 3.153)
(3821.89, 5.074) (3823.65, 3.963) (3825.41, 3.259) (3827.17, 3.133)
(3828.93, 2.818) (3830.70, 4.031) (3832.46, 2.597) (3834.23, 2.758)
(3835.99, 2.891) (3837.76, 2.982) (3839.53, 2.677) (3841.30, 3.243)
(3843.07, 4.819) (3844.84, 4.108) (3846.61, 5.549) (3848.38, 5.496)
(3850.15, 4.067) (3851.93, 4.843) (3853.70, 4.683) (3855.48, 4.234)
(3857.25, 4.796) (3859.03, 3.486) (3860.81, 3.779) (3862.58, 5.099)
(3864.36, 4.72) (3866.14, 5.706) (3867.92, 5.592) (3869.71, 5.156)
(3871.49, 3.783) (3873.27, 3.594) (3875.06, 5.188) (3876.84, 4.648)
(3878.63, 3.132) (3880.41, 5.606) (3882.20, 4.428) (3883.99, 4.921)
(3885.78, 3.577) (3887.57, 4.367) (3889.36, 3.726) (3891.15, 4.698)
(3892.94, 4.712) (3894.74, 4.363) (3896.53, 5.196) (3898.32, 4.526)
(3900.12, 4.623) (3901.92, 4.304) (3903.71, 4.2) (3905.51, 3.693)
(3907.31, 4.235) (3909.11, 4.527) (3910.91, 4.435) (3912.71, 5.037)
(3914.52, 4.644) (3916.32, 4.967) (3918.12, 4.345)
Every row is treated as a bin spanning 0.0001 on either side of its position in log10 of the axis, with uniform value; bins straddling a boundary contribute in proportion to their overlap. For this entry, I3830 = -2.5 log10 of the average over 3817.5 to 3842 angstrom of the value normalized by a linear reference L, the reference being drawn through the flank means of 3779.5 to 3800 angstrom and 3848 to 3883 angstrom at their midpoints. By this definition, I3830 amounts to 0.35 mag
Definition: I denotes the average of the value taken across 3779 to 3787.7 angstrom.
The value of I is 5.33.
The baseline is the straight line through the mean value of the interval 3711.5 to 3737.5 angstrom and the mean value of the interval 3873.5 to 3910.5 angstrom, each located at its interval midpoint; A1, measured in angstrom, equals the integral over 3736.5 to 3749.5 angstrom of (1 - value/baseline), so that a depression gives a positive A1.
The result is 2.0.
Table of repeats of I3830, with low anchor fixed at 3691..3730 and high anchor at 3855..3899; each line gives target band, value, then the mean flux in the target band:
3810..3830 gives 0.09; 4.06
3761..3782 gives -0.11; 4.77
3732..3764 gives 0.14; 3.77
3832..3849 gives 0.20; 3.71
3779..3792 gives -0.17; 5.07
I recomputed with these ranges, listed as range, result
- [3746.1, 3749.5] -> 2.52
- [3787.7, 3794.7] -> 4.6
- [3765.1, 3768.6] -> 3.99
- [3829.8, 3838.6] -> 3.05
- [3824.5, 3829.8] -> 3.08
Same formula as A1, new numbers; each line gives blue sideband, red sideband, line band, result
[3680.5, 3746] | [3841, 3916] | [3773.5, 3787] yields -3.7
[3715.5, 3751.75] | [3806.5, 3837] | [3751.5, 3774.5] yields -3.4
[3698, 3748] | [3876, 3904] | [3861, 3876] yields -1.5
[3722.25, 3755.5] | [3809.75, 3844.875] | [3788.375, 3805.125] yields -3.3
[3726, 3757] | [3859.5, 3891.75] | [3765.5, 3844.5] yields -3.1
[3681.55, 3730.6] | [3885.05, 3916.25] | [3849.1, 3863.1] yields 0.0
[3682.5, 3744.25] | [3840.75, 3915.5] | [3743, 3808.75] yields -3.5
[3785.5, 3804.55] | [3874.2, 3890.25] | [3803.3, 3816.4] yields -1.5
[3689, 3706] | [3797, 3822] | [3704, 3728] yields 1.6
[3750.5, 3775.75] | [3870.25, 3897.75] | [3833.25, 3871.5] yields 0.9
